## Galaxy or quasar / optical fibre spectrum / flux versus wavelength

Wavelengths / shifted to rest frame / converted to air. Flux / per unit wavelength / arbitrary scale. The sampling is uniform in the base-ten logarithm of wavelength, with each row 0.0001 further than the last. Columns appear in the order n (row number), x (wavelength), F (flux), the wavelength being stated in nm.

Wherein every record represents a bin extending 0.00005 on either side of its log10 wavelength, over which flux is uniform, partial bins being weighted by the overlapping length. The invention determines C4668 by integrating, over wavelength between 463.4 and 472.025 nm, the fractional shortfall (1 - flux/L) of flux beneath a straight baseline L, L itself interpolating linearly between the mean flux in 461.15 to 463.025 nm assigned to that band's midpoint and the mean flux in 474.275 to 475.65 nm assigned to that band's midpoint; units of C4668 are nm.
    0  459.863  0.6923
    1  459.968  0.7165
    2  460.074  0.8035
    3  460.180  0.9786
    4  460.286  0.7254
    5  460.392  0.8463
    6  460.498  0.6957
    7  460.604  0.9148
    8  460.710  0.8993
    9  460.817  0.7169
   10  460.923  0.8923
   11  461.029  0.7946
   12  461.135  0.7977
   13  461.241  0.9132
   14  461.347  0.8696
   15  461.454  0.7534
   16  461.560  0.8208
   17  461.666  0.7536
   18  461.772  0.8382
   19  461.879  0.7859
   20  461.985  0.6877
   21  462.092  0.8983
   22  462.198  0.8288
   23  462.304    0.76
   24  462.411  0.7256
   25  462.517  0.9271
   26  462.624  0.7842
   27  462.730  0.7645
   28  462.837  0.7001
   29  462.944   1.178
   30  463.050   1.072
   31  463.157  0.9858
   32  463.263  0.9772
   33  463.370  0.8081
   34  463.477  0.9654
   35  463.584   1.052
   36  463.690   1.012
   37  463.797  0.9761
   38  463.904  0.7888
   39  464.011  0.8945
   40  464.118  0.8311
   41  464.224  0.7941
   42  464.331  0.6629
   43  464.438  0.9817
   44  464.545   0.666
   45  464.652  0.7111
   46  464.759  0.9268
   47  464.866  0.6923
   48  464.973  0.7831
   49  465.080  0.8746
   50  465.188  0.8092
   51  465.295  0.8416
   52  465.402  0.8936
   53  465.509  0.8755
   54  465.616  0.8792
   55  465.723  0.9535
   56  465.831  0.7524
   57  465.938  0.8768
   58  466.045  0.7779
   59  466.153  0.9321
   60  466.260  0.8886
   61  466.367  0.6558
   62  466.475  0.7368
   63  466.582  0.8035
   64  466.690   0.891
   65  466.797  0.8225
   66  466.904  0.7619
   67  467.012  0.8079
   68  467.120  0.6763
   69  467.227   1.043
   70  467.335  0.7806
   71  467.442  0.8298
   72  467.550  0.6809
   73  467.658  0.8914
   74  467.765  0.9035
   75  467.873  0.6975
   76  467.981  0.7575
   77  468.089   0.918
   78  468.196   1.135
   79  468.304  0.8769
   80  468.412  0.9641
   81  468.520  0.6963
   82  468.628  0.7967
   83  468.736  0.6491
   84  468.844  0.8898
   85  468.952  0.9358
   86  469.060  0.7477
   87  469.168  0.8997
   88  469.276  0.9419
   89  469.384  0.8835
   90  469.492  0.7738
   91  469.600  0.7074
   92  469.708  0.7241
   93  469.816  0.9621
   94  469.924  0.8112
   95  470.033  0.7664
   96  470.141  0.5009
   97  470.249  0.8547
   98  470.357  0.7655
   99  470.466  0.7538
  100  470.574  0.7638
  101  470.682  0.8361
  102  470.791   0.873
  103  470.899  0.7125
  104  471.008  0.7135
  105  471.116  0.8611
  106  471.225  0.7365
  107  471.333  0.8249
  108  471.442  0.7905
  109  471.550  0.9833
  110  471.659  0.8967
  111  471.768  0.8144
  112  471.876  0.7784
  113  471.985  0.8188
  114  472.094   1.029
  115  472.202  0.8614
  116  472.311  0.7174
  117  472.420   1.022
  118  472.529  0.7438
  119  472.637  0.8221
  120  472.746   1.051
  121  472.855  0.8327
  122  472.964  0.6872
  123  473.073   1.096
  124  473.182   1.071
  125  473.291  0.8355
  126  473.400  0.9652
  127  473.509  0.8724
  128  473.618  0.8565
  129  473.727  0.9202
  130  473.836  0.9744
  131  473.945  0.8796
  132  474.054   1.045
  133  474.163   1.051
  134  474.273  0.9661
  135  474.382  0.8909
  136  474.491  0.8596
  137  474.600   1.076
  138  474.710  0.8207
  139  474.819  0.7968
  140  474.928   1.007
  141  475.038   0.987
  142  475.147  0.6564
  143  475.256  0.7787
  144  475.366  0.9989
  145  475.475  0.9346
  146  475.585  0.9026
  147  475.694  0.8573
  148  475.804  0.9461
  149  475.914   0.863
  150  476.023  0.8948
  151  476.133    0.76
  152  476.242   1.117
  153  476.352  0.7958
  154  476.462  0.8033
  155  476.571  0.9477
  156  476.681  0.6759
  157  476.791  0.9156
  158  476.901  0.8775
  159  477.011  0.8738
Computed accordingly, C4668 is 0.290 nm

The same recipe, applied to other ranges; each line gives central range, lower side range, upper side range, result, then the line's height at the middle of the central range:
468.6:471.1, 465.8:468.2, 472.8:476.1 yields 0.18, 0.855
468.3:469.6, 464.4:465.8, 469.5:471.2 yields -0.07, 0.789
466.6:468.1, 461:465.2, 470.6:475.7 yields 0.08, 0.862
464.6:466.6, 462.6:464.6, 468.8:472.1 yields 0.10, 0.868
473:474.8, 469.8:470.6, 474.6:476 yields -0.19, 0.853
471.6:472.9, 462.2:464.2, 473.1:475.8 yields 0.07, 0.915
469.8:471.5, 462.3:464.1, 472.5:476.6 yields 0.24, 0.906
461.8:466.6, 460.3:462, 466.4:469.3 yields -0.16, 0.821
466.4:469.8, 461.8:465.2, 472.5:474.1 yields 0.21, 0.881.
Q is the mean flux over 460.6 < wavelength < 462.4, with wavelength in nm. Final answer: 0.814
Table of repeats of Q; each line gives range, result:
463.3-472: 0.827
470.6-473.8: 0.863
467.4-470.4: 0.82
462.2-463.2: 0.874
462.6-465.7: 0.87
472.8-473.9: 0.911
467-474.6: 0.852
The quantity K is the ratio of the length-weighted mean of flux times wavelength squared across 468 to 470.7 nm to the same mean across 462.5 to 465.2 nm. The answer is 0.97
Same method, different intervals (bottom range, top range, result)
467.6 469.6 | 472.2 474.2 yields 1.09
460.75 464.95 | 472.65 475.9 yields 1.14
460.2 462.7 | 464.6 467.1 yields 1.03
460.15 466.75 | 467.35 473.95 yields 1.03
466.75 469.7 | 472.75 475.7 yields 1.13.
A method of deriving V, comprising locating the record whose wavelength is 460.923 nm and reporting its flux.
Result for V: 0.8923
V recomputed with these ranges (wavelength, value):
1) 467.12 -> 0.6763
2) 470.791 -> 0.873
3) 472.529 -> 0.7438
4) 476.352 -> 0.7958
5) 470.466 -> 0.7538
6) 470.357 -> 0.7655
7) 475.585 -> 0.9026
